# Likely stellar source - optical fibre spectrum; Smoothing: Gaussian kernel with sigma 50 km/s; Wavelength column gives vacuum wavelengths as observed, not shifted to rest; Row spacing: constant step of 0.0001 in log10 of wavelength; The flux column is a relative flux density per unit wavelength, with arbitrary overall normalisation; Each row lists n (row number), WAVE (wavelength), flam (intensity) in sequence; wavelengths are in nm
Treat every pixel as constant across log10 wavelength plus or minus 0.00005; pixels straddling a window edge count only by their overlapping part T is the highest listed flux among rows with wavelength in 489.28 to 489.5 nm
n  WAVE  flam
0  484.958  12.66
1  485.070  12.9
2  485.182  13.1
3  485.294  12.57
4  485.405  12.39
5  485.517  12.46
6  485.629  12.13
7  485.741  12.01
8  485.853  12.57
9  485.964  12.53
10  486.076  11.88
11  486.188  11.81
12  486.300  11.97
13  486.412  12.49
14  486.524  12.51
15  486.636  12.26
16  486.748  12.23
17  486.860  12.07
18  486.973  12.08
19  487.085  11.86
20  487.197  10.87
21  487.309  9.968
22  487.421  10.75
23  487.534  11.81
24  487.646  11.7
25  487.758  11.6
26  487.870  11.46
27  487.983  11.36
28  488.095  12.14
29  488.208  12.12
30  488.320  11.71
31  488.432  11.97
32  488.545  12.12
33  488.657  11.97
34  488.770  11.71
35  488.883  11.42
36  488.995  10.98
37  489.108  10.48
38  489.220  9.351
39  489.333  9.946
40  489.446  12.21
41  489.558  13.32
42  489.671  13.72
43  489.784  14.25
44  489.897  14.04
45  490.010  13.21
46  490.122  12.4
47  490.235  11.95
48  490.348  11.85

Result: 12.21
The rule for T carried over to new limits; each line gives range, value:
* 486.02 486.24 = 11.88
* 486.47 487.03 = 12.51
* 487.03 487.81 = 11.86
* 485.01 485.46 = 13.1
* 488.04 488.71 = 12.14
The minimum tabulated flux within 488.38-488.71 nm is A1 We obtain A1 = 11.97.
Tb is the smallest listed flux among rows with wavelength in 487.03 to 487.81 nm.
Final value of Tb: 9.968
